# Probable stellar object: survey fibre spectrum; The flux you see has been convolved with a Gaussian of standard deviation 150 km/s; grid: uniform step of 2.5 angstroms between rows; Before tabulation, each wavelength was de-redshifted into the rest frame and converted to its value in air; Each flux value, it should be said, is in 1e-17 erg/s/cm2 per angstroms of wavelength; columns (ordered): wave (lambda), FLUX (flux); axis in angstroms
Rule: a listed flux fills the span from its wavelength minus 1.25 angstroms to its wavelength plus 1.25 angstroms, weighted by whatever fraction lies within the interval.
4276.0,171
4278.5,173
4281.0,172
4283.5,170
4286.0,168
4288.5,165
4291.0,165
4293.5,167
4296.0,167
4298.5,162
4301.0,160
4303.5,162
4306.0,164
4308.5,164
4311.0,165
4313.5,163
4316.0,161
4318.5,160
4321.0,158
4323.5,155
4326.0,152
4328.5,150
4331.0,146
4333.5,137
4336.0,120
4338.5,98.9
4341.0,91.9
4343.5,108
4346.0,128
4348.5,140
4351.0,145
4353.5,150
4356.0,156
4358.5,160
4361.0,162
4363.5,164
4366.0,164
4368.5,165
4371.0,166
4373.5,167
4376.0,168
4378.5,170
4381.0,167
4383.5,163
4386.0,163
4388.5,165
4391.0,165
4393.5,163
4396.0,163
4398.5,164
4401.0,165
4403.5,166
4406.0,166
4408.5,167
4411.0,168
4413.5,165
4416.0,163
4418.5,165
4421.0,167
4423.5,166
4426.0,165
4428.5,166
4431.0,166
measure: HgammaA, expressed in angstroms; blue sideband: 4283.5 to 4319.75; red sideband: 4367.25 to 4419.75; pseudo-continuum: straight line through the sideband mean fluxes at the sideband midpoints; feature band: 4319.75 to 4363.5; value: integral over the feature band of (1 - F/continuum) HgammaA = 6.7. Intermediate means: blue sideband 164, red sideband 165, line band 139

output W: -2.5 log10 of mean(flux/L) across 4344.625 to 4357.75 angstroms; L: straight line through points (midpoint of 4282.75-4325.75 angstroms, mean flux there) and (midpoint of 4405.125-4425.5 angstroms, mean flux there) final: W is 0.14 mag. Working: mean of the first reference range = 163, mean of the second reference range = 166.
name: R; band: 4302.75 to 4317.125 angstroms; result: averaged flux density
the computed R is 163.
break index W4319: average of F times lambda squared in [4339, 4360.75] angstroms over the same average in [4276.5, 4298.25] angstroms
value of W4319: 0.8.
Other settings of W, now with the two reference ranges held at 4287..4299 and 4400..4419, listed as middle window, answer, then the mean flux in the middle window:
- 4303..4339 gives 0.098 mag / 151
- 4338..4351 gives 0.375 mag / 117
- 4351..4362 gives 0.068 mag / 156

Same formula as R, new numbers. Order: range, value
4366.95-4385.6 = 166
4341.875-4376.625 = 152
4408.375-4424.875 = 166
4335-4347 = 109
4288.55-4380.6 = 153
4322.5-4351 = 130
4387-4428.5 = 165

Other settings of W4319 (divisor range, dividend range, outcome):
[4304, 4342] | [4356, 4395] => 1.15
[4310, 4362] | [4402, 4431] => 1.20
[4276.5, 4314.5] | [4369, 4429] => 1.05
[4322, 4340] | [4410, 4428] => 1.26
